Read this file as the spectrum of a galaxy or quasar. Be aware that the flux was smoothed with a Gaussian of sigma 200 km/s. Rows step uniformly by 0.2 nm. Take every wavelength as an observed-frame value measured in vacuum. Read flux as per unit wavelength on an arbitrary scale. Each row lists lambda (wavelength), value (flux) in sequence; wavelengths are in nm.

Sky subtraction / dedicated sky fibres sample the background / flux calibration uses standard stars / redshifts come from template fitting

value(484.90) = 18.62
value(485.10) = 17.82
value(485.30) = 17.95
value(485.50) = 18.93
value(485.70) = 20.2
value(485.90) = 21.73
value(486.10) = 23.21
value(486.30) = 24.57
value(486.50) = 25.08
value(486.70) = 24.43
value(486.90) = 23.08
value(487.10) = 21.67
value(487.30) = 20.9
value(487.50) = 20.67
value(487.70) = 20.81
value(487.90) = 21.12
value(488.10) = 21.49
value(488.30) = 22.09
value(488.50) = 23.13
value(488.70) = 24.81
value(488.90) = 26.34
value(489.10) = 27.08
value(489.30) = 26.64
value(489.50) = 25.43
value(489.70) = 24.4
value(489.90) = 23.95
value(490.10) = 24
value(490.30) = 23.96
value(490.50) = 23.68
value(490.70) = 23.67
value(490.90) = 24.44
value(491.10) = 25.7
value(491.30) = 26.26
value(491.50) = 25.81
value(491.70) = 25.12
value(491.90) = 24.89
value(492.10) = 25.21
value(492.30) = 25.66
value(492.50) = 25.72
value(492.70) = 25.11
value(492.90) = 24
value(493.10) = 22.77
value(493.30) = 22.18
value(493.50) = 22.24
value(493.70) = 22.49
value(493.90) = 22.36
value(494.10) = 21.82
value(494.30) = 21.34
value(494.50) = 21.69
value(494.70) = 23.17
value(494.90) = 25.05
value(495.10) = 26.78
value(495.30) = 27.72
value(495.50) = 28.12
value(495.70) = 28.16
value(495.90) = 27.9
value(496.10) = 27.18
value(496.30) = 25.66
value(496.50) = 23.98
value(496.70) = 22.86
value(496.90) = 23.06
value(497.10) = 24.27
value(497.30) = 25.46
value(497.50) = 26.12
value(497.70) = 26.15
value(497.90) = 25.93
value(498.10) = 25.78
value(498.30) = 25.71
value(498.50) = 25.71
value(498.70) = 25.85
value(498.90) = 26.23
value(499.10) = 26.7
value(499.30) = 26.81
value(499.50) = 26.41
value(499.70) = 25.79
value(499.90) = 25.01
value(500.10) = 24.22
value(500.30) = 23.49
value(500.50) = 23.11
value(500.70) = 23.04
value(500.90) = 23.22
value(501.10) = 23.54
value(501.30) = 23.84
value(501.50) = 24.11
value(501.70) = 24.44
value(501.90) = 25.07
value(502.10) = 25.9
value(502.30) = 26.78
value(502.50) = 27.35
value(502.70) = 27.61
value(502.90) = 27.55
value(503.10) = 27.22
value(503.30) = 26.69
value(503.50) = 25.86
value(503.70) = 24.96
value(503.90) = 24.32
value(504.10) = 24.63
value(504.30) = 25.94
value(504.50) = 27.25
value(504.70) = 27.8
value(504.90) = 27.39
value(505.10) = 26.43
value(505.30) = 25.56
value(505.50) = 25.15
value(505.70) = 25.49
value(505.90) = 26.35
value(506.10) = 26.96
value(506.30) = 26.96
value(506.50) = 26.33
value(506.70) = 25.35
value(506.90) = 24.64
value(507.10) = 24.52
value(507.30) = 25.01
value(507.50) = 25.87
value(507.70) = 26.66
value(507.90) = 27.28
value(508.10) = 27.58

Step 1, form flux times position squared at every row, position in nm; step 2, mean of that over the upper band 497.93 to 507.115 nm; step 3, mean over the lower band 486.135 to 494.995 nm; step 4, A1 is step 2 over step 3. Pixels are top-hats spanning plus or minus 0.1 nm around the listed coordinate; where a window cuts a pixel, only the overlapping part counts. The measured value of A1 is 1.1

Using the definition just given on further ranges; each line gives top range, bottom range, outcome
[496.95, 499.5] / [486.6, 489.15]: 1.18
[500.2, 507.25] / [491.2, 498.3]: 1.07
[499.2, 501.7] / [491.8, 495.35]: 1.05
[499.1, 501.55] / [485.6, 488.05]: 1.16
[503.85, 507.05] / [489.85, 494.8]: 1.15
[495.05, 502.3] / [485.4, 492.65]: 1.11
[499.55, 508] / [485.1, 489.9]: 1.20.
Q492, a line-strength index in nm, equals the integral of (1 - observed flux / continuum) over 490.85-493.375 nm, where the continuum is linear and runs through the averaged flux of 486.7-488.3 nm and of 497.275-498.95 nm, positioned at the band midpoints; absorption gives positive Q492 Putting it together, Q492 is -0.15 nm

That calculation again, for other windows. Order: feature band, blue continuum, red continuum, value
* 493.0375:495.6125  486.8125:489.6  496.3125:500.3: 0.08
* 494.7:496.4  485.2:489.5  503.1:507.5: -0.19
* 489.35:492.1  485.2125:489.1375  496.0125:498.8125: -0.16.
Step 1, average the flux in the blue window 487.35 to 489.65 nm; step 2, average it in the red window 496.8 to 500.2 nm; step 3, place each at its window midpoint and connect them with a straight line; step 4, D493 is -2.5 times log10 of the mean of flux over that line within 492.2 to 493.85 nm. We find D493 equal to 0.03 mag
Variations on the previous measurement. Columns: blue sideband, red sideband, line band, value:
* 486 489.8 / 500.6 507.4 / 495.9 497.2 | -0.004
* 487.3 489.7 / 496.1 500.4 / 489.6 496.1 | -0.011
